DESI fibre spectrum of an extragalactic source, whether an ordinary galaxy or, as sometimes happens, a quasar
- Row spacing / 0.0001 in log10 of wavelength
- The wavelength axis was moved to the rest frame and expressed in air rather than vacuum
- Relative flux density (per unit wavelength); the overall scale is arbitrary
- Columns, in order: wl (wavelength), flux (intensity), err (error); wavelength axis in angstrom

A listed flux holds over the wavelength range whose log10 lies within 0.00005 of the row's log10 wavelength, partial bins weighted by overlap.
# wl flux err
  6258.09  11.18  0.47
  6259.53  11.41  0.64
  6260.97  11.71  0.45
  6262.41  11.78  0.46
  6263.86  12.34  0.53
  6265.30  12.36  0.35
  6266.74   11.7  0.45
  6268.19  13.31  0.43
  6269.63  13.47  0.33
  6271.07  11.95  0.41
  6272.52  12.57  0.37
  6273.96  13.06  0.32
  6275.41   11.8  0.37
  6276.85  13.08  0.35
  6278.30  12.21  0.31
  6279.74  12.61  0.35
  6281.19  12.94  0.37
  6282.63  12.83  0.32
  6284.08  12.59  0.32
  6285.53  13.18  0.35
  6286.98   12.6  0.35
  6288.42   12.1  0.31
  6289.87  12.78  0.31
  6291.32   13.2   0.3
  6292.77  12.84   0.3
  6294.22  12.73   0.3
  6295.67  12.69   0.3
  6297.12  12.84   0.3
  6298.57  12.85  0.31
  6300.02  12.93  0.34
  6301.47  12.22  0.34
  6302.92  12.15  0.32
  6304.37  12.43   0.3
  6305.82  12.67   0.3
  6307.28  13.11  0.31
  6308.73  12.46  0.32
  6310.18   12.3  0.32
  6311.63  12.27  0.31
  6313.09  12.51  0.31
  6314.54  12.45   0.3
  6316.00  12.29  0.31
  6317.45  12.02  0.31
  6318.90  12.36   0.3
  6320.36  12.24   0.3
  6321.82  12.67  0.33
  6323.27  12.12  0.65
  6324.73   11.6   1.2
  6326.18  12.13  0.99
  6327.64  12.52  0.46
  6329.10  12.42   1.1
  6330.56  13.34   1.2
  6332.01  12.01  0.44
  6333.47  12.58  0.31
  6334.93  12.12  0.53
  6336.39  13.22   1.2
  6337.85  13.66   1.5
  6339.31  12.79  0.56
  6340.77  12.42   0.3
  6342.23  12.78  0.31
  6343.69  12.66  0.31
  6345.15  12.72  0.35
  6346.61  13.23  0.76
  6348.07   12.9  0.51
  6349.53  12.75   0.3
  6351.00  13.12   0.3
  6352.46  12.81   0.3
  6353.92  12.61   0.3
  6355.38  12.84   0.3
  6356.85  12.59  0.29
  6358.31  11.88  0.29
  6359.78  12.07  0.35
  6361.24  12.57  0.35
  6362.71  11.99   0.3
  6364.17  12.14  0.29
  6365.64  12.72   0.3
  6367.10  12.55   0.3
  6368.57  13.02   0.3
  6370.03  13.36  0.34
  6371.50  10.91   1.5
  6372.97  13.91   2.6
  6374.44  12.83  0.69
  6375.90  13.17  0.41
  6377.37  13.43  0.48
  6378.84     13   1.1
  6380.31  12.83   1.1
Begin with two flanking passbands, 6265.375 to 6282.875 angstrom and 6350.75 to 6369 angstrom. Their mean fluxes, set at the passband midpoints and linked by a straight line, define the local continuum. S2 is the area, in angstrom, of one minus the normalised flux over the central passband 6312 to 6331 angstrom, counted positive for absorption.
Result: 0.3 angstrom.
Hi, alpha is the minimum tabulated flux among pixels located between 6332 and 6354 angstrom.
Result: 12.01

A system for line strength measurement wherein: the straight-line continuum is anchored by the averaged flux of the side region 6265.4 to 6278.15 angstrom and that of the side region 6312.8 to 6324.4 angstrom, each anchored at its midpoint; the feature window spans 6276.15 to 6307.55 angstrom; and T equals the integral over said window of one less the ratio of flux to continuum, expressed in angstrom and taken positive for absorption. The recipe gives -0.6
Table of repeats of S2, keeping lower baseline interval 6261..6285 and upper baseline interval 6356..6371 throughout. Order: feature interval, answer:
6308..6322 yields 0.17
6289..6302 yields -0.29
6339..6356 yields -0.45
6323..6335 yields 0.15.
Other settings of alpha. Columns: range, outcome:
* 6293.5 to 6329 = 11.6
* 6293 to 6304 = 12.15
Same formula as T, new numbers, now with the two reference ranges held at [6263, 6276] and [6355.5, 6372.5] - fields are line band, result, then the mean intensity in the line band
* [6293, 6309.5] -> -0.3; 12.6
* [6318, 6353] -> -0.6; 12.6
